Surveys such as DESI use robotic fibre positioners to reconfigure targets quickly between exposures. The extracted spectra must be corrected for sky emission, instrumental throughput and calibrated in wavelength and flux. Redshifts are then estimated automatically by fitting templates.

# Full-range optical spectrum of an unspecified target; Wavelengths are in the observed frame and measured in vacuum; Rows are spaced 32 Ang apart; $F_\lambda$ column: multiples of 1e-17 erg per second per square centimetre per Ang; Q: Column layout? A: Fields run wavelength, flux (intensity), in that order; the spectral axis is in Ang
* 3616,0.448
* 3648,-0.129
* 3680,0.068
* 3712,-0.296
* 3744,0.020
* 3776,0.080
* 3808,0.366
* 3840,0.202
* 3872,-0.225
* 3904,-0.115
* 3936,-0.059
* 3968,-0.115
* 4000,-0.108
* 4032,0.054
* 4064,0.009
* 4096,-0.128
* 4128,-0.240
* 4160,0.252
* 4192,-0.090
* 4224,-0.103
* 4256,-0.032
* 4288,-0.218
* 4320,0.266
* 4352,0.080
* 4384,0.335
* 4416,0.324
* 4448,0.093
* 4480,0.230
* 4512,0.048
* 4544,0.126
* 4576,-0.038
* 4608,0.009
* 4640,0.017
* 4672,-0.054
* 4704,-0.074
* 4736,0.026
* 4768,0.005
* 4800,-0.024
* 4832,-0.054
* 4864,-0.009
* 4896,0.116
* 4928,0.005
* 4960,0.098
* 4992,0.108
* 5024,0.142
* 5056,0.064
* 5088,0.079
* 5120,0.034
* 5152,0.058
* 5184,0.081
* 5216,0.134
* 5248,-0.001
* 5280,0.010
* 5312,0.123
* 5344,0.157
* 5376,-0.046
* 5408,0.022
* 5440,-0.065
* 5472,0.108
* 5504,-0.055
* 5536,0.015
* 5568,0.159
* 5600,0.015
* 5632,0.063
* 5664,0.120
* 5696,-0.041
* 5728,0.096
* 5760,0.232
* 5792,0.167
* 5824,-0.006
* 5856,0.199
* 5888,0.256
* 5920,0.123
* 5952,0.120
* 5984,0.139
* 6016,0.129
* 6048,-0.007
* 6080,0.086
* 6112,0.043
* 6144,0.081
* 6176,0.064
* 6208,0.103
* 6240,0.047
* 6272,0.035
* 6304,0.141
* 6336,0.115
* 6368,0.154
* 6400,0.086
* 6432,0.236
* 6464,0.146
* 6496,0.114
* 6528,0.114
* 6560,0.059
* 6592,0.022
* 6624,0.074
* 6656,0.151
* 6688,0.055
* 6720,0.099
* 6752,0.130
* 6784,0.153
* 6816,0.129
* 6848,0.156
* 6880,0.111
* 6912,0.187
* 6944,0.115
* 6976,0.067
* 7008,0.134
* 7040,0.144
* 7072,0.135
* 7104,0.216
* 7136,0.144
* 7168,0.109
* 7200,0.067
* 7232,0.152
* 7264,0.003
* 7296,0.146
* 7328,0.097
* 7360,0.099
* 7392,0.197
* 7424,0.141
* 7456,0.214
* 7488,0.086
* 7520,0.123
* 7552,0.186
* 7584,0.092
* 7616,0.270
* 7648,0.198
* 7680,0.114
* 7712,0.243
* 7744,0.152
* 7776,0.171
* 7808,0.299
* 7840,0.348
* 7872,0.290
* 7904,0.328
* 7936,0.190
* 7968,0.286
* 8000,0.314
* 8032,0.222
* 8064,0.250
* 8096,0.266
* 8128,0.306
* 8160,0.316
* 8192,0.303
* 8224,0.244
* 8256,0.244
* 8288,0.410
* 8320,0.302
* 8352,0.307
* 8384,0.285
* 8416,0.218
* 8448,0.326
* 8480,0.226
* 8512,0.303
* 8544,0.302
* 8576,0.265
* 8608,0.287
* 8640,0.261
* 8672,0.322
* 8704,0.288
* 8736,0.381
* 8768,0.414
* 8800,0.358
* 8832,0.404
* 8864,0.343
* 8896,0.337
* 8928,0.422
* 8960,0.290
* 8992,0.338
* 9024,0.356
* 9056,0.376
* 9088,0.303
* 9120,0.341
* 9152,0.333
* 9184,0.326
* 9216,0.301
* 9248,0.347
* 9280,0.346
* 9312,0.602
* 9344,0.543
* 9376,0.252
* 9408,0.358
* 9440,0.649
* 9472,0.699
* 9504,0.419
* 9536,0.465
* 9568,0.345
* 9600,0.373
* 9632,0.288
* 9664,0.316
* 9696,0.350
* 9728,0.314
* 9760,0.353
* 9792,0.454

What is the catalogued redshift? 0.953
